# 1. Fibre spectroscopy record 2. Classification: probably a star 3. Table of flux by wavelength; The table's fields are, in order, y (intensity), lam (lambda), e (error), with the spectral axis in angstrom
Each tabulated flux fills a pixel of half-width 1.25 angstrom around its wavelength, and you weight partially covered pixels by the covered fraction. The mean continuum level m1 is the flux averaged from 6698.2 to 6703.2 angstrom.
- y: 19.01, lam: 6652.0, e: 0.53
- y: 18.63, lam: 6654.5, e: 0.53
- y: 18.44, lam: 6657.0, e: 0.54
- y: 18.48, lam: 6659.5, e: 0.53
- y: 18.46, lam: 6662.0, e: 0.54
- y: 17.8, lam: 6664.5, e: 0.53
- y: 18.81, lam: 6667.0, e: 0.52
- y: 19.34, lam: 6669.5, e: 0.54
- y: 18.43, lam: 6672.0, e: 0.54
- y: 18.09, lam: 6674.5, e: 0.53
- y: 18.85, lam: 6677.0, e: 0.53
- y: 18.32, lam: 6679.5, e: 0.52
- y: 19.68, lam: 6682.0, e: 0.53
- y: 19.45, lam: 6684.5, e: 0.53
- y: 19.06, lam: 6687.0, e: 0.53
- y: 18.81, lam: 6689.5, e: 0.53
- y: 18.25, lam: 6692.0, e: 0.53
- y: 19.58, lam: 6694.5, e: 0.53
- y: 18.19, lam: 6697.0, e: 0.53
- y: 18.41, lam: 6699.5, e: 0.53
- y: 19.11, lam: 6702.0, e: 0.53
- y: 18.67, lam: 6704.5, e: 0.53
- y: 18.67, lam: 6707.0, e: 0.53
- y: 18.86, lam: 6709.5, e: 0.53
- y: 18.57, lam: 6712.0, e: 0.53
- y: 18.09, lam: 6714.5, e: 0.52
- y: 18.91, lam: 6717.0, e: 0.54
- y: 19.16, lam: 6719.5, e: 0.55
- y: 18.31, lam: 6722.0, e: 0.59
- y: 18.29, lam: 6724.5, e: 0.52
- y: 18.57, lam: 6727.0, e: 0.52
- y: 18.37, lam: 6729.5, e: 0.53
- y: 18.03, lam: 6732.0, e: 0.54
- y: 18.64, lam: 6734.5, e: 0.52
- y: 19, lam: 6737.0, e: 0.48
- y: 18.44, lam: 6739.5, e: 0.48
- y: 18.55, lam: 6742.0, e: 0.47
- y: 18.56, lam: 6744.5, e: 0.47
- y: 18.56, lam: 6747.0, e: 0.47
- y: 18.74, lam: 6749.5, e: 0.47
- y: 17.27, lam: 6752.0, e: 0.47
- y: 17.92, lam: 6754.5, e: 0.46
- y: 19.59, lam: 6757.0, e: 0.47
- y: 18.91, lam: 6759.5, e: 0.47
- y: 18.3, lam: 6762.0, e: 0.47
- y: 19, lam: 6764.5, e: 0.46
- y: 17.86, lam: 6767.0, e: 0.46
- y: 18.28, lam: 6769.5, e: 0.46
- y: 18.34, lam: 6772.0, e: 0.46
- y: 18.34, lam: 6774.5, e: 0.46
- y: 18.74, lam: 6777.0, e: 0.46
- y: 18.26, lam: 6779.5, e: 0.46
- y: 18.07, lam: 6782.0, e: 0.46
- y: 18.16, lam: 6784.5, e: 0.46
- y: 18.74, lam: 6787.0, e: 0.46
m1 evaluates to 18.8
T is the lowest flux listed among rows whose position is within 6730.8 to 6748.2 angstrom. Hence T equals 18.03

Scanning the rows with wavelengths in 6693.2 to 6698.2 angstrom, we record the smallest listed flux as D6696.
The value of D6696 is 18.19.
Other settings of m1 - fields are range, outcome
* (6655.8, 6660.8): 18.5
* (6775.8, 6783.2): 18.4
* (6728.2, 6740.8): 18.5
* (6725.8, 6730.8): 18.5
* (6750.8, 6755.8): 17.6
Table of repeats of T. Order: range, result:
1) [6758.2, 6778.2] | 17.86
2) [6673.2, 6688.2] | 18.09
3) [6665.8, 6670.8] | 18.81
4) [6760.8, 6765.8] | 18.3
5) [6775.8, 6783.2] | 18.07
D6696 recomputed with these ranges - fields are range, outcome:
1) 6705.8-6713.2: 18.57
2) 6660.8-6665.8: 17.8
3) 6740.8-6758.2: 17.27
